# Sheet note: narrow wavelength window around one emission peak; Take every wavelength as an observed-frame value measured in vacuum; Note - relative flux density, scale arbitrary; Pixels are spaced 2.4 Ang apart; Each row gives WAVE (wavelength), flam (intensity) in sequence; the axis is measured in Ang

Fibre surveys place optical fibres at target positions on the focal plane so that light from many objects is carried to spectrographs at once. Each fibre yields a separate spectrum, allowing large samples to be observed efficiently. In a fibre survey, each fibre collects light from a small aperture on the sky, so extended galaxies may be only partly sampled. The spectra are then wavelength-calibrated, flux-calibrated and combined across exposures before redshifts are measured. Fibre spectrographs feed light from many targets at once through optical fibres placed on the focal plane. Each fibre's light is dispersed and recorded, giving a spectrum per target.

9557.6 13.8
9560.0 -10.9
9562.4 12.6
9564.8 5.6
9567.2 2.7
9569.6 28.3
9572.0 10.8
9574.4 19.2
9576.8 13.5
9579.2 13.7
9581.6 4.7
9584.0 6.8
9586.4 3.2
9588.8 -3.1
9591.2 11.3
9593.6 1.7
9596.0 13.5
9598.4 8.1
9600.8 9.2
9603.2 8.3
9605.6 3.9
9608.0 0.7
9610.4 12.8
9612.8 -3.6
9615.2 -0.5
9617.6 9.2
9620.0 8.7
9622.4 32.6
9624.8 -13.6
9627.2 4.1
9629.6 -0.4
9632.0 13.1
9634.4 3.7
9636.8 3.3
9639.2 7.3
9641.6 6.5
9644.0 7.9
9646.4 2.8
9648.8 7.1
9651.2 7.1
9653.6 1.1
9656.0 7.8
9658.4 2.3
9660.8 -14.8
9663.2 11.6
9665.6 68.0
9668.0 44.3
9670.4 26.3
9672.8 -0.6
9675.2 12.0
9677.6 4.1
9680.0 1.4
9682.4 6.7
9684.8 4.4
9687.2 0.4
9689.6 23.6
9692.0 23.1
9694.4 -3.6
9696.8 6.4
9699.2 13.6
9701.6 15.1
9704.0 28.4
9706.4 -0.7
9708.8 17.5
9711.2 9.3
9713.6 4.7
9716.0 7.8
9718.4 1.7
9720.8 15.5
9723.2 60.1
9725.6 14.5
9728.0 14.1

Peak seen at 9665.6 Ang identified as [O III]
